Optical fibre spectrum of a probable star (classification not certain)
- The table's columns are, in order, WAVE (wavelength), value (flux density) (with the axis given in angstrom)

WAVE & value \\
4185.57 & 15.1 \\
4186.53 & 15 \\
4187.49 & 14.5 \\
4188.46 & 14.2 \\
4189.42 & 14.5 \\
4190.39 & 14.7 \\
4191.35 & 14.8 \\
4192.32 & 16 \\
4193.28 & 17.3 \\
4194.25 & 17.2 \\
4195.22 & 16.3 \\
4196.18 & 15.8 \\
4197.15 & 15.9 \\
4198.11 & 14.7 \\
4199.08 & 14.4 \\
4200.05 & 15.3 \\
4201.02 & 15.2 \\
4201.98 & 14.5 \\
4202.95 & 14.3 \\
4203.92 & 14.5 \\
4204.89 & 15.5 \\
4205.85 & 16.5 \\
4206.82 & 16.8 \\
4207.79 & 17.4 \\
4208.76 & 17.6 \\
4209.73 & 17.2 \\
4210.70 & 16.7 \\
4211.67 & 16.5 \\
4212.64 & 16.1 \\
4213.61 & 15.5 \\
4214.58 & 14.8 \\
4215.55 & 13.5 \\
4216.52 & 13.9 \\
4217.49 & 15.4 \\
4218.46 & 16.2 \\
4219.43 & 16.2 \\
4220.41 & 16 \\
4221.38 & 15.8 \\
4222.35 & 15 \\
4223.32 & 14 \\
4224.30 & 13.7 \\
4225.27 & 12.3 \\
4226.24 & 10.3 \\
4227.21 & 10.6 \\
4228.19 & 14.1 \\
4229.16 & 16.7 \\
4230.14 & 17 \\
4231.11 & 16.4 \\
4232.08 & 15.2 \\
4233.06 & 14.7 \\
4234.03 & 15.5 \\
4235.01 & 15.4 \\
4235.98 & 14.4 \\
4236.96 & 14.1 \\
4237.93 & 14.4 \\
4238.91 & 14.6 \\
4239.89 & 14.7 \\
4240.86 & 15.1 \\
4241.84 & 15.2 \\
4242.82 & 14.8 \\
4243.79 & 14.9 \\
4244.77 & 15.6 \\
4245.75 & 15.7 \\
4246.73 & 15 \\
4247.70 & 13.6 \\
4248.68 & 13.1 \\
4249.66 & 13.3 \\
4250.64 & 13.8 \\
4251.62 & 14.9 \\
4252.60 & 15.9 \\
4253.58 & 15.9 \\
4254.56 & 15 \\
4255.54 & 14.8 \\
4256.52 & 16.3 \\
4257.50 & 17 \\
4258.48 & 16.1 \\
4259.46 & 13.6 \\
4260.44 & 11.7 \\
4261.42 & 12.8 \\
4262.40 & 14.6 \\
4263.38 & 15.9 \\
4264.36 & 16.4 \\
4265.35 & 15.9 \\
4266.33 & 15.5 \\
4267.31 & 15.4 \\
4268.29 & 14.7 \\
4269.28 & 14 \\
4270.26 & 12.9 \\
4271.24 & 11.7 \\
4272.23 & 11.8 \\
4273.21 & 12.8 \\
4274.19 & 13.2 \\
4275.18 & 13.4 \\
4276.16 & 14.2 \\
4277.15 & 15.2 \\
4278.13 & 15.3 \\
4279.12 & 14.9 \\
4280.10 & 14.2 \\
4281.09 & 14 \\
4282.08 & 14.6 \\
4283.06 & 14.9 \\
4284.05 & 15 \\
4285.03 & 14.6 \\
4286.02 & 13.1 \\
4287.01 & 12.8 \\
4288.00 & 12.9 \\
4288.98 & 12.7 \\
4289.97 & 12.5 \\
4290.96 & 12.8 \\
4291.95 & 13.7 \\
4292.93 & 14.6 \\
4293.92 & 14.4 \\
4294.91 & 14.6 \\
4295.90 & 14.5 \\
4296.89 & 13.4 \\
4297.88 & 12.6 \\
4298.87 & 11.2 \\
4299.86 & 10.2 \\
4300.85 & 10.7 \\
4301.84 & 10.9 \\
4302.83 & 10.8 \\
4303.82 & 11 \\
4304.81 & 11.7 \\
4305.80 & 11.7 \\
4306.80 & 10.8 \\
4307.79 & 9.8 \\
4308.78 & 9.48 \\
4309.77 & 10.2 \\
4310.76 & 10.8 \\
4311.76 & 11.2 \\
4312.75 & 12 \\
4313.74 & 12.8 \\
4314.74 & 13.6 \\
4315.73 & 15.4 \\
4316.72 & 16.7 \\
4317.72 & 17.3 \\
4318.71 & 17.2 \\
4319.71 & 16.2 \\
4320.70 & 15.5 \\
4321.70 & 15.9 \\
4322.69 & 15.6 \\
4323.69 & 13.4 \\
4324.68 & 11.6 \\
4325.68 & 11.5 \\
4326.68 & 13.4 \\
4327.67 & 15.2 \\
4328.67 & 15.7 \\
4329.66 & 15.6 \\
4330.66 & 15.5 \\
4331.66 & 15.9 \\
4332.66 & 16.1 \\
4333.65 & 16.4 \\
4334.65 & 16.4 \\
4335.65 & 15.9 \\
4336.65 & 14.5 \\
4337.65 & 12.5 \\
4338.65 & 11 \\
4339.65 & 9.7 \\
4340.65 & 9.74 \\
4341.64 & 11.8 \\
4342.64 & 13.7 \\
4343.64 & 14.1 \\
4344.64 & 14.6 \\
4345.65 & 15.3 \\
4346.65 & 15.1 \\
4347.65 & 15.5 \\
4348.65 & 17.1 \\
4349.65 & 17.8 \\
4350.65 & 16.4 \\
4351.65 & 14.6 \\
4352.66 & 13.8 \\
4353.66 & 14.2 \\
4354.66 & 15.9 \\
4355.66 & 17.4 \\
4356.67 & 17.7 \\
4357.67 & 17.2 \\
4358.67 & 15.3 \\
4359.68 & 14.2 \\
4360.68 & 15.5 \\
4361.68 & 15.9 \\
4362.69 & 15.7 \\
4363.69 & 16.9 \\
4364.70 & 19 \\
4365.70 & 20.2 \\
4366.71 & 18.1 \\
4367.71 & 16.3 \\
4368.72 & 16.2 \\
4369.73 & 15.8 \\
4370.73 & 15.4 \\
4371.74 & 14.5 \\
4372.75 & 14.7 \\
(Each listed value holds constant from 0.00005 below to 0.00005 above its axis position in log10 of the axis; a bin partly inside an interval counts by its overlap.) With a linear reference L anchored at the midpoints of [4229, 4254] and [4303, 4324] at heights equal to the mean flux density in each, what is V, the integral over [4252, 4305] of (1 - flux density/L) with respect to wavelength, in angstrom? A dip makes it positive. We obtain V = 1.0 angstrom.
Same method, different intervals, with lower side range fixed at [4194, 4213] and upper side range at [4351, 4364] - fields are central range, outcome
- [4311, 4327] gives 1.49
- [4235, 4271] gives 2.47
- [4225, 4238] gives 1.20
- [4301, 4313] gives 3.76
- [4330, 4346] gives 1.81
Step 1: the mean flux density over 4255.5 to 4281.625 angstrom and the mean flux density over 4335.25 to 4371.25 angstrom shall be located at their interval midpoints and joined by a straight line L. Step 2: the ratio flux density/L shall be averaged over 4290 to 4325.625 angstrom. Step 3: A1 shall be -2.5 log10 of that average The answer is 0.14 mag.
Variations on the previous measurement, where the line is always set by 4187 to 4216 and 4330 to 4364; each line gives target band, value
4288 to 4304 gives 0.205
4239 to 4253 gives 0.054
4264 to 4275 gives 0.099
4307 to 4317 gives 0.245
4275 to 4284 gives 0.050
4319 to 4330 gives 0.039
